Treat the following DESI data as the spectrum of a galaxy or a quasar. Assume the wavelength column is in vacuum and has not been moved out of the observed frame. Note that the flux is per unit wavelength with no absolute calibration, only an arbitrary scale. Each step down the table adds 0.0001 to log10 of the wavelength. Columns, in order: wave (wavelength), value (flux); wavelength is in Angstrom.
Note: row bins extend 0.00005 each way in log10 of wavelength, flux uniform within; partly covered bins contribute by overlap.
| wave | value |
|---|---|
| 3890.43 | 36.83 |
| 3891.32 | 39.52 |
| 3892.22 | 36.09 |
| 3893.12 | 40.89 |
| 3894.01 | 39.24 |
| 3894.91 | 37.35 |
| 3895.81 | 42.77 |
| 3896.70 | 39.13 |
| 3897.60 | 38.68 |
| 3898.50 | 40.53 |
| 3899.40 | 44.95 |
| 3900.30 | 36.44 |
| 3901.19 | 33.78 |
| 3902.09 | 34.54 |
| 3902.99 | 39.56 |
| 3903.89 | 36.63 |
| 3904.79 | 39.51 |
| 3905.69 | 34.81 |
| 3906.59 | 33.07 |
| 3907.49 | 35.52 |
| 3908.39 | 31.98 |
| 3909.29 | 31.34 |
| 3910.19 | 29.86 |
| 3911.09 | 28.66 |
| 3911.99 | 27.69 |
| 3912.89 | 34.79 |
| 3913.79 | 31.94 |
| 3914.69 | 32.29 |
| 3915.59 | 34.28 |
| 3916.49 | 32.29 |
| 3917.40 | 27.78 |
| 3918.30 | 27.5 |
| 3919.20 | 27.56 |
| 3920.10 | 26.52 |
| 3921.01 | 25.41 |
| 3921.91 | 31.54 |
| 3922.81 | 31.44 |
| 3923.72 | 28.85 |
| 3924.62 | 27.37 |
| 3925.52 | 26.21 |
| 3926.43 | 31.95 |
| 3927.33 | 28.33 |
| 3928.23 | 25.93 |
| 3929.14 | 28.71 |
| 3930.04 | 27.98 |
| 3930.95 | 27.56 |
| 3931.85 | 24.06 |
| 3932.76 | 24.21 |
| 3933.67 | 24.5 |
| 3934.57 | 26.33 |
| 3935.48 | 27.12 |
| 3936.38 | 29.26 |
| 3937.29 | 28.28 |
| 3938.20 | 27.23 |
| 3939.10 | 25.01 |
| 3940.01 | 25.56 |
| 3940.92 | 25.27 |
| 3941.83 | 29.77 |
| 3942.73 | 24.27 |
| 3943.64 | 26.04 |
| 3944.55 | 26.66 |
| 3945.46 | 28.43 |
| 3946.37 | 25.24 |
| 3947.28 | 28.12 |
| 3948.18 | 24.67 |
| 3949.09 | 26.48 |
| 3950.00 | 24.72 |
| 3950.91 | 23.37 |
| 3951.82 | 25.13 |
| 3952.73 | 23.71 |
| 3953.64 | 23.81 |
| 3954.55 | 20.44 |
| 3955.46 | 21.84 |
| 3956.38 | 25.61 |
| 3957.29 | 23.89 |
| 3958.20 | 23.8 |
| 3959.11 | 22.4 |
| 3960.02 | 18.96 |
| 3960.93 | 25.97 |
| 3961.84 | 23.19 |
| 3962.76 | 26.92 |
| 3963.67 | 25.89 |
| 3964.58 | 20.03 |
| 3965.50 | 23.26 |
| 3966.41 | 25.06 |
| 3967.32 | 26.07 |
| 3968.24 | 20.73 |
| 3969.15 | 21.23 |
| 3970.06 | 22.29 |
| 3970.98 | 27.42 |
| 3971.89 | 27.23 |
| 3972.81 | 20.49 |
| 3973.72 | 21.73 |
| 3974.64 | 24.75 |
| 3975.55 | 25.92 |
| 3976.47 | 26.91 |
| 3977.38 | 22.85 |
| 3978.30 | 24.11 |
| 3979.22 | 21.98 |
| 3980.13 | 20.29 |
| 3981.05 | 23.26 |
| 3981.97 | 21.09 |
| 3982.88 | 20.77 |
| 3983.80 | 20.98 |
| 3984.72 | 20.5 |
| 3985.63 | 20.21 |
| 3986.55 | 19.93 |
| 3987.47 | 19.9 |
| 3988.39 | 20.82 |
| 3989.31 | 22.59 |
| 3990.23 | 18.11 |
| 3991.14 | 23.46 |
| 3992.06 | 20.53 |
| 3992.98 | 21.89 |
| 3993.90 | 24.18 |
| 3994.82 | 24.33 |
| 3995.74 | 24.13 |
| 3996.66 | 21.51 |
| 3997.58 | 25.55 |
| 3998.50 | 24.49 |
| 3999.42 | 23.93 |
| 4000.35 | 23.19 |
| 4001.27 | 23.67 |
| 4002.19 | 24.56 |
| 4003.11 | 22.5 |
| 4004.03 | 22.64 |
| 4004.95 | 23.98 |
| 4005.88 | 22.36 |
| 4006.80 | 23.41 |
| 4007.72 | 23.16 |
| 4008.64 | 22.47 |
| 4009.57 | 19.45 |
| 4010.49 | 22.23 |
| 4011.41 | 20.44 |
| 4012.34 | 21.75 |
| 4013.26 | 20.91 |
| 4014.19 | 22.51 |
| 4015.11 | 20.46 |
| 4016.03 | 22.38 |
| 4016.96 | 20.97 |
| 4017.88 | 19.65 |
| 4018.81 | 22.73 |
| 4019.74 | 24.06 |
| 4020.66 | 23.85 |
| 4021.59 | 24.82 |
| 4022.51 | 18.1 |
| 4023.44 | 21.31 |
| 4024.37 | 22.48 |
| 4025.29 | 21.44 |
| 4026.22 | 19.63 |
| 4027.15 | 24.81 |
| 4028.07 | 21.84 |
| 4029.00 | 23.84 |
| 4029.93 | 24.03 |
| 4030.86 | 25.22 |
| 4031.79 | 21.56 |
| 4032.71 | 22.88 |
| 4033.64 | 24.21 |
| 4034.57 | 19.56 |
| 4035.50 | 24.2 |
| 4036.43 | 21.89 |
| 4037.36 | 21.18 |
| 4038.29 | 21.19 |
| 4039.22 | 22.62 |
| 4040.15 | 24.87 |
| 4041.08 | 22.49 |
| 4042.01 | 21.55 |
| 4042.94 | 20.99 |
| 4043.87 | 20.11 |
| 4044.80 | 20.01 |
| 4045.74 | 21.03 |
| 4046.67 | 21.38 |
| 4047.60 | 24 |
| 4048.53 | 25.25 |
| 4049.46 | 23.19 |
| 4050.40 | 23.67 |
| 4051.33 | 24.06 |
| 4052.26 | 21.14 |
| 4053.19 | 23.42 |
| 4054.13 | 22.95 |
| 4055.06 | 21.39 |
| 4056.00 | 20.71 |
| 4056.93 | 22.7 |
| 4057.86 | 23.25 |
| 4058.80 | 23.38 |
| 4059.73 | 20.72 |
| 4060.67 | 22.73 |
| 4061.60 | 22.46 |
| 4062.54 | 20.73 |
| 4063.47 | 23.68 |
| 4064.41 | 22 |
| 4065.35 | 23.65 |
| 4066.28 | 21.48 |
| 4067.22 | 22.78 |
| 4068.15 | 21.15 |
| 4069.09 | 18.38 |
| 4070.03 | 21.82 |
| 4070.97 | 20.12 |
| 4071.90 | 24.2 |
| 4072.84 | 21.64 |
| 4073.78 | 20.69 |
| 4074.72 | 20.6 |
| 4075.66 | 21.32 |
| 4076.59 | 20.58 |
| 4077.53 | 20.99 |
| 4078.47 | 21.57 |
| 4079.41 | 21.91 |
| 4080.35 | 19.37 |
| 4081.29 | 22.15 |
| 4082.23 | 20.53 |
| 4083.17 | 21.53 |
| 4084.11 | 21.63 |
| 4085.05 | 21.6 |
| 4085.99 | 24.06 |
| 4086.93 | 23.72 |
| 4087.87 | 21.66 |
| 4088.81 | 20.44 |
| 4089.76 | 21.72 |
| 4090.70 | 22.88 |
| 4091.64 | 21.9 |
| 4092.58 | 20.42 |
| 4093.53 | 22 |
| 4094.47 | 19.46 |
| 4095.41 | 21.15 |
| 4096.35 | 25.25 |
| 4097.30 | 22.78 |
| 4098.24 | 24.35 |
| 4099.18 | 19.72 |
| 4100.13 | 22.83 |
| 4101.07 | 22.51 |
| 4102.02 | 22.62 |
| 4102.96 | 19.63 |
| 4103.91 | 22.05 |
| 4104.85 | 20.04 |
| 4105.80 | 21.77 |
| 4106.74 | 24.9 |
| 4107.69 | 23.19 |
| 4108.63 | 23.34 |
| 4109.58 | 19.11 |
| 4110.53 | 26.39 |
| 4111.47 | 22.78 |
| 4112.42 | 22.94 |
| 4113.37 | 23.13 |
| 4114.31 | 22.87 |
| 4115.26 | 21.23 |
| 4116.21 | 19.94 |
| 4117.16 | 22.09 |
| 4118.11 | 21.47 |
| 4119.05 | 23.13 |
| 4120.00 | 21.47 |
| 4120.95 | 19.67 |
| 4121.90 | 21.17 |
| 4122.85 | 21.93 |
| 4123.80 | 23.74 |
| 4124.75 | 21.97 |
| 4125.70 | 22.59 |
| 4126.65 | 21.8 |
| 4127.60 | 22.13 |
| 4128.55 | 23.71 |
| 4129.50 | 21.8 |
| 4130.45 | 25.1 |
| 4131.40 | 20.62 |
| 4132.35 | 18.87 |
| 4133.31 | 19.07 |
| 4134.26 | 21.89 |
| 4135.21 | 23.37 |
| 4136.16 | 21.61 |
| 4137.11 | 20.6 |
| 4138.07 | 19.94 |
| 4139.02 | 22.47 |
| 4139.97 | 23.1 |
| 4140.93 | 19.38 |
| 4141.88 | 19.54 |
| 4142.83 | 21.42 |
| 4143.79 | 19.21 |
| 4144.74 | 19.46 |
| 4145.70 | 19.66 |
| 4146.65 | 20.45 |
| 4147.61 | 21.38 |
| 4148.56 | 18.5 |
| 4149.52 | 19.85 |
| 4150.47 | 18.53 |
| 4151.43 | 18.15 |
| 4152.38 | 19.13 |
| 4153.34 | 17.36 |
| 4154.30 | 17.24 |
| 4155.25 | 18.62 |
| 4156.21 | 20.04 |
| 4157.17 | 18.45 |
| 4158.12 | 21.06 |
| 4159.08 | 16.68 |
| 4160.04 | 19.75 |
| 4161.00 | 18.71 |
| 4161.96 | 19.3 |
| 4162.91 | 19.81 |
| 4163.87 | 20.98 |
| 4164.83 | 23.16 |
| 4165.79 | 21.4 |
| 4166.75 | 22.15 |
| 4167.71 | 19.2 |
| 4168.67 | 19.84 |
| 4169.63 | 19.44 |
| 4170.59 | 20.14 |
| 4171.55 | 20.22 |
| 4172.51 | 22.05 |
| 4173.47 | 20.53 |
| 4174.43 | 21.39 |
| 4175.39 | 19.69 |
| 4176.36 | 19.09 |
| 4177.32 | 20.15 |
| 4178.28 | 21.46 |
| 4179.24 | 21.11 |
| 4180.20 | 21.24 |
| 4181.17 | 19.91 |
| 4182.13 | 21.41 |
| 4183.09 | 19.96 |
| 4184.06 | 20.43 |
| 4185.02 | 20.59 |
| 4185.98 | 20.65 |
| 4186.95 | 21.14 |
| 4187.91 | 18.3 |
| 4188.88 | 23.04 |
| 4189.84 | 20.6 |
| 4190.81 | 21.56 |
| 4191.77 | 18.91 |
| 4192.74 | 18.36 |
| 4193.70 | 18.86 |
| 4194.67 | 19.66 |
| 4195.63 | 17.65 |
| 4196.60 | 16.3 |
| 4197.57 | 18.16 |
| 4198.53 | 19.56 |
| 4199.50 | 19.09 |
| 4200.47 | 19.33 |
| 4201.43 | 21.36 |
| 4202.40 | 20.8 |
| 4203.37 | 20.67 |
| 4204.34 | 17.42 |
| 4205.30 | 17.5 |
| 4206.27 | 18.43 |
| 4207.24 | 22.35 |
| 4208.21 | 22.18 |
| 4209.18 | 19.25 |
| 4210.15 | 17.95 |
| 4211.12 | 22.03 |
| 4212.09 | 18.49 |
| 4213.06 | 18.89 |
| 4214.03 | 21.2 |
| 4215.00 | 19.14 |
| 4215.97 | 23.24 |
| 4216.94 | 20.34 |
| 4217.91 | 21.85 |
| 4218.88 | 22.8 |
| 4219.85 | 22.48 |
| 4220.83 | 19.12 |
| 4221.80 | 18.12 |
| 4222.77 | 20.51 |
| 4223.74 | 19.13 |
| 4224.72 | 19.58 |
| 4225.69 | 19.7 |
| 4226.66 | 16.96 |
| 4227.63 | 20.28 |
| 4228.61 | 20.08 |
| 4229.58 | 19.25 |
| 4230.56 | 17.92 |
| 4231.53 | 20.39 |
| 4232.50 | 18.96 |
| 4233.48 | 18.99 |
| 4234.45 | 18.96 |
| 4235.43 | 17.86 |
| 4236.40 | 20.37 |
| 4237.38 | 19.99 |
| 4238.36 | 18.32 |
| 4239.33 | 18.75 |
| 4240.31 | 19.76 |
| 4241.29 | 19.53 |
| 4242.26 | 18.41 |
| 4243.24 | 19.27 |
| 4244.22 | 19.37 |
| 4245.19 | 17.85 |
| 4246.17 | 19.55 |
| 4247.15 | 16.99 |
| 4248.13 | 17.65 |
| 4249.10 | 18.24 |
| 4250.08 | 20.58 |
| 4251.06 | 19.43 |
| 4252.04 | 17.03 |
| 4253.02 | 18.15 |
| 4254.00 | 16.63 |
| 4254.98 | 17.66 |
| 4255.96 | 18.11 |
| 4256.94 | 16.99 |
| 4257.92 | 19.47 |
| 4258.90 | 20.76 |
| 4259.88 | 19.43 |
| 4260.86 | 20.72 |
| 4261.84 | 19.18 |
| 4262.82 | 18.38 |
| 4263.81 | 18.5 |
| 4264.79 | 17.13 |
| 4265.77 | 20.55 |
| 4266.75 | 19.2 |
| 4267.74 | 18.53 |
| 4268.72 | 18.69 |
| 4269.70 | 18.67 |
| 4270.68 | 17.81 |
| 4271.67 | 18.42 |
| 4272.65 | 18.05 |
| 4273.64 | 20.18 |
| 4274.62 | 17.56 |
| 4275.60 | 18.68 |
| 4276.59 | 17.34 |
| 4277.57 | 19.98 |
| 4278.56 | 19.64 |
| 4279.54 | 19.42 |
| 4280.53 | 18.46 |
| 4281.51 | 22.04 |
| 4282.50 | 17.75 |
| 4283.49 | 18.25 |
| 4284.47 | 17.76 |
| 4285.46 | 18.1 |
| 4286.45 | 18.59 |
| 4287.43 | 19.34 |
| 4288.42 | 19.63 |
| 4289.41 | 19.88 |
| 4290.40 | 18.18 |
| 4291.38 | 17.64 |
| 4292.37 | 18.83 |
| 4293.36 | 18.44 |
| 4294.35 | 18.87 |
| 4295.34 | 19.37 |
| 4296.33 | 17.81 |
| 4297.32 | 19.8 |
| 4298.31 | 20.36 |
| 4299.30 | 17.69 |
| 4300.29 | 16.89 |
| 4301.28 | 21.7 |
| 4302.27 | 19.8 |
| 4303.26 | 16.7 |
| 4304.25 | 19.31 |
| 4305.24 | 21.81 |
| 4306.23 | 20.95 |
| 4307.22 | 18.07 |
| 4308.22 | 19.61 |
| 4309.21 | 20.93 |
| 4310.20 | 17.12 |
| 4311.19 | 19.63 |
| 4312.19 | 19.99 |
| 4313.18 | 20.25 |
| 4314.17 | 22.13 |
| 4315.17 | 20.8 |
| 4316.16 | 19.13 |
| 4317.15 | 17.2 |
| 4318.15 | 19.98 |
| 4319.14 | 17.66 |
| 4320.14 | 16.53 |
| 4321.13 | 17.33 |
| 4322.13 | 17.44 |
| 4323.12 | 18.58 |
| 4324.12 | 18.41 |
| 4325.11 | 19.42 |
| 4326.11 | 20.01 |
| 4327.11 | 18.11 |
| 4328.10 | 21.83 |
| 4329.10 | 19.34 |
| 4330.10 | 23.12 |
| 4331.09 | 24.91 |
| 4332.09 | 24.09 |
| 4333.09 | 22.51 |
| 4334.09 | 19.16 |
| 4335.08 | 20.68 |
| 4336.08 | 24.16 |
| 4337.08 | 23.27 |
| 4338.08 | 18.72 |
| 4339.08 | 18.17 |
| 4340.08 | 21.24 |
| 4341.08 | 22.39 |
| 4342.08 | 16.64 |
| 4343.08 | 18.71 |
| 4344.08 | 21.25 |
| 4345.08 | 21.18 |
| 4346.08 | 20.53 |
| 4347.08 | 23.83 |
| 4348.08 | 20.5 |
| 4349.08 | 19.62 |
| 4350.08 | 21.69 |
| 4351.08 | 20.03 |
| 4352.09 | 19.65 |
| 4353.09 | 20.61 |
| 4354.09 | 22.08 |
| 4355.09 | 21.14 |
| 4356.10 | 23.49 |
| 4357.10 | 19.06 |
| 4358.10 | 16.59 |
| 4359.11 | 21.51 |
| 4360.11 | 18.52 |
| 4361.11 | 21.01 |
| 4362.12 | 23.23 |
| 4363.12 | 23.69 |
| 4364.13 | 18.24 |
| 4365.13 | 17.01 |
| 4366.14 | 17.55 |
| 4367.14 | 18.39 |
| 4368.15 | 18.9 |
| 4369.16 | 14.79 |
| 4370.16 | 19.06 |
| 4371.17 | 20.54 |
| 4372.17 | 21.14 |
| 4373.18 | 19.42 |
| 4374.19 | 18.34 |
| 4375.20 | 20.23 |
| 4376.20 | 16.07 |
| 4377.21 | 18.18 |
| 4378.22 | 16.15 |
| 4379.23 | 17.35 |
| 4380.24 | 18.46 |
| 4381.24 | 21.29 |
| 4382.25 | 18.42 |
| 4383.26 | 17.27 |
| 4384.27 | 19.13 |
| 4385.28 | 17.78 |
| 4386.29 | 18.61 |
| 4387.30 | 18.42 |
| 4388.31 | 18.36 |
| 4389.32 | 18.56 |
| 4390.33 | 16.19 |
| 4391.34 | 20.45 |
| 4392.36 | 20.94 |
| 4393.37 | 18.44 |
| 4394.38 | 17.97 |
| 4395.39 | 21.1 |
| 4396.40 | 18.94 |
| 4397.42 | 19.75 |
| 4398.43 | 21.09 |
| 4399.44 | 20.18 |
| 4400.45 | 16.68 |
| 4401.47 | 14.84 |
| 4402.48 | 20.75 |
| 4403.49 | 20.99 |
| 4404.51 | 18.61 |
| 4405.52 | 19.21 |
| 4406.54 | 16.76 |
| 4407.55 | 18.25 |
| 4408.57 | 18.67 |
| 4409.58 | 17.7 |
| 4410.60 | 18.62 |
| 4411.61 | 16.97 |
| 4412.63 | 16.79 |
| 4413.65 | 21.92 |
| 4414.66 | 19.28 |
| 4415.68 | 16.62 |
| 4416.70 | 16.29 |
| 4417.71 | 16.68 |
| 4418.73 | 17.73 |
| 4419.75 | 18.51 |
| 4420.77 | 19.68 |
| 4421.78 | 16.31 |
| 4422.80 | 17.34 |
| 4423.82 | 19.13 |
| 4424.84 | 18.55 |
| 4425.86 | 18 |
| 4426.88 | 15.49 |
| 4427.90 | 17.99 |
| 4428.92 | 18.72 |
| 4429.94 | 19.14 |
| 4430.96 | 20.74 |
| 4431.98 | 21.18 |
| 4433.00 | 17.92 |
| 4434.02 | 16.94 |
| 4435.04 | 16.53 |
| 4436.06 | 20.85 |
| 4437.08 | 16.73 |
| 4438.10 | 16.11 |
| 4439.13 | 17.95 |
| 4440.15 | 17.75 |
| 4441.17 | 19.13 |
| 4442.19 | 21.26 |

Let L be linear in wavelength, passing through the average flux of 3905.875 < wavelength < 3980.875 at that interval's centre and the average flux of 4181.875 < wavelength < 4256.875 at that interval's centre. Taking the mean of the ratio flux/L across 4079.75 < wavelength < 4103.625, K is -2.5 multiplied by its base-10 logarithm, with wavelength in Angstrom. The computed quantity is 0.040 mag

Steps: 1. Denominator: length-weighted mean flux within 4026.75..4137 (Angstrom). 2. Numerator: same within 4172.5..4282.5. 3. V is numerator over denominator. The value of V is 0.88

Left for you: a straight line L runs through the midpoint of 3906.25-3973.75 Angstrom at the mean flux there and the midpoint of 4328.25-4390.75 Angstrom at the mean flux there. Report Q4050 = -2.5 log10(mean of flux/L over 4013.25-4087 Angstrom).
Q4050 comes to 0.129 mag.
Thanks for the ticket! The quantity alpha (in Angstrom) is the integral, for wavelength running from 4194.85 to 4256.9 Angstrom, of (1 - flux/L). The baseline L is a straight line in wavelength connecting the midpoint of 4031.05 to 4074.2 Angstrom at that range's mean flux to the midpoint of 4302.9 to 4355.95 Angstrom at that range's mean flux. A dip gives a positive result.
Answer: 4.9 Angstrom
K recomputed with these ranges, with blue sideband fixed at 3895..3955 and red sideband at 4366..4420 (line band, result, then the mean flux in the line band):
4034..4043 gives 0.22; 22.1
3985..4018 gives 0.25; 22.2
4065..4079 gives 0.22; 21.4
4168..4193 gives 0.16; 20.4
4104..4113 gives 0.12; 22.7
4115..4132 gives 0.14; 22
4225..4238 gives 0.17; 19.2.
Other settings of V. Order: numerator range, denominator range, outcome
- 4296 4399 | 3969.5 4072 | 0.88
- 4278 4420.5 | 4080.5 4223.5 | 0.93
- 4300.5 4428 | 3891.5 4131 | 0.79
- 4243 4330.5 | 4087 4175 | 0.90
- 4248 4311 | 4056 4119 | 0.86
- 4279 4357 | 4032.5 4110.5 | 0.90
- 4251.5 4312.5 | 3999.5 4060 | 0.84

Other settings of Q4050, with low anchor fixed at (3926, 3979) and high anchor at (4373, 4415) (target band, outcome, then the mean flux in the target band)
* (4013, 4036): 0.08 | 22.3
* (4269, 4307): 0.07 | 18.9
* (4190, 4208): 0.12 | 19.3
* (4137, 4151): 0.11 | 20.2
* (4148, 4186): 0.10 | 19.9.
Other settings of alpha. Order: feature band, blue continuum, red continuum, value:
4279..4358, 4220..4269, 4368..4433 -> -4.5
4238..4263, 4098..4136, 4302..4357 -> 2.6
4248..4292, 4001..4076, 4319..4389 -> 3.6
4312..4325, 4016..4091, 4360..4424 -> 0.4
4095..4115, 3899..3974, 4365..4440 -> 1.5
